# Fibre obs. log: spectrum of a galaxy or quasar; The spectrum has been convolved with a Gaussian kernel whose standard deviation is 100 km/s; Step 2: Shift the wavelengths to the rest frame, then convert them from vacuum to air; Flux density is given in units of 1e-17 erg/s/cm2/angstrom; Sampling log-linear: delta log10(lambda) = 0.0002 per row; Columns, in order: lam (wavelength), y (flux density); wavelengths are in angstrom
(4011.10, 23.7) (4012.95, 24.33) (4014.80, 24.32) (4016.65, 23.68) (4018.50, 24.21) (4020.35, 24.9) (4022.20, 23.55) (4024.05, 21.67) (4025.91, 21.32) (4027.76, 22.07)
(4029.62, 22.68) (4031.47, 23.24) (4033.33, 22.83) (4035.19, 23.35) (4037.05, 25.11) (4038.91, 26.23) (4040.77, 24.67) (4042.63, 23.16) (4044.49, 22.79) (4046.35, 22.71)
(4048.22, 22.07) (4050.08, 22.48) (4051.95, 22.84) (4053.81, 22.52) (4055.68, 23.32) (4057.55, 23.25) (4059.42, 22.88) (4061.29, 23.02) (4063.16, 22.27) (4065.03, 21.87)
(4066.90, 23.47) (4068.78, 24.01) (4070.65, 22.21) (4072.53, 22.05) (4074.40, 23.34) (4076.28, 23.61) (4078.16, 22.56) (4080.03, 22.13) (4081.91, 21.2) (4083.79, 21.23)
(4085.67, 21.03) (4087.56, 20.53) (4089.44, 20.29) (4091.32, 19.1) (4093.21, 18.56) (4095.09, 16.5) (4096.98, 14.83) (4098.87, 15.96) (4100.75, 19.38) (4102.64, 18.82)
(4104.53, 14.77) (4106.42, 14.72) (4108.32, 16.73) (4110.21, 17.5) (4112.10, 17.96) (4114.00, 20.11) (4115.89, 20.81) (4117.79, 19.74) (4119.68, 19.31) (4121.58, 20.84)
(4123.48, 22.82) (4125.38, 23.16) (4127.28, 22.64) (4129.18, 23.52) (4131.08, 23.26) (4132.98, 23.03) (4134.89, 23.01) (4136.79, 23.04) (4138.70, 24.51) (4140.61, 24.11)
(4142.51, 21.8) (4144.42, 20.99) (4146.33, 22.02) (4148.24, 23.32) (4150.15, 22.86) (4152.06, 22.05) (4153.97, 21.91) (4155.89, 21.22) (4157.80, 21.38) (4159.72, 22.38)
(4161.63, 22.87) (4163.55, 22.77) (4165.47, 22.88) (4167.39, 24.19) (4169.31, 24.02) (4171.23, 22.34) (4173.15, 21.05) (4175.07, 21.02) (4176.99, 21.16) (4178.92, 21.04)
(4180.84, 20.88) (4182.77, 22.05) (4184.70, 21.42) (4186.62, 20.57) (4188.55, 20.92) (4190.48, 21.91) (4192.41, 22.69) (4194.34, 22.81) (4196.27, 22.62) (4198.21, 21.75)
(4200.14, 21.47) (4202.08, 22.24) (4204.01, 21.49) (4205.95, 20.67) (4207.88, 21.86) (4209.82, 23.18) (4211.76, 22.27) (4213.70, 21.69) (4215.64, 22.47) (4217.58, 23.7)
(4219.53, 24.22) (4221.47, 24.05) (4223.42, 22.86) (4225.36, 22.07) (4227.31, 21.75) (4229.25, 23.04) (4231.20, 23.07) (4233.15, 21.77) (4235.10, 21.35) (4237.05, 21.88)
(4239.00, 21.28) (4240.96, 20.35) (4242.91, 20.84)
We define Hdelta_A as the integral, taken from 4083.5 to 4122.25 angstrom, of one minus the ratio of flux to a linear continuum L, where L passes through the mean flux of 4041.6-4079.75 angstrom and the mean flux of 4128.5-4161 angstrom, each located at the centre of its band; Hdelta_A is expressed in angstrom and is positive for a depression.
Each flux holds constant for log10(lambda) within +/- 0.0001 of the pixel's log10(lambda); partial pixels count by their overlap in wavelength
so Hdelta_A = 7.3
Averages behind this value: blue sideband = 22.8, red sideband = 22.6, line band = 18.4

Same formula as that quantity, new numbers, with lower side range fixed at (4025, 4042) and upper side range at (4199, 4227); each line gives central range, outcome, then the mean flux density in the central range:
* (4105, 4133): 3.35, 20.2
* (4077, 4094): 1.76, 20.8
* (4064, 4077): 0.20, 22.9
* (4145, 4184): 0.97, 22.2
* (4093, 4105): 3.19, 17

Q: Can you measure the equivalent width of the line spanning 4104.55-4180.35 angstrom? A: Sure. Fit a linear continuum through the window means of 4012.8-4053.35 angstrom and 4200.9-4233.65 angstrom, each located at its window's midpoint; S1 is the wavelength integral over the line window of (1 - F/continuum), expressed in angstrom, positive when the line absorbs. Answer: 4.2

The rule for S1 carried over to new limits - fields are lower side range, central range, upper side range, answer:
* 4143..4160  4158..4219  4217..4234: 1.02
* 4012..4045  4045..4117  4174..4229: 7.87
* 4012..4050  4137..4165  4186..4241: 0.17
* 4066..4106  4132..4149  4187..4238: -1.43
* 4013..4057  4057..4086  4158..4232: 0.68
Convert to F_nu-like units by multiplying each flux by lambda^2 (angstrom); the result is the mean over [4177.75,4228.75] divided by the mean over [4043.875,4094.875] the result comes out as 1.07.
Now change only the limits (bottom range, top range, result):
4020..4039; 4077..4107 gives 0.84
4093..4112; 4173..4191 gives 1.31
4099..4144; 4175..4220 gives 1.10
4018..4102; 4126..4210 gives 1.06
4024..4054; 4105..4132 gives 0.91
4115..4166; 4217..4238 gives 1.06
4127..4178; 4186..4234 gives 1.02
